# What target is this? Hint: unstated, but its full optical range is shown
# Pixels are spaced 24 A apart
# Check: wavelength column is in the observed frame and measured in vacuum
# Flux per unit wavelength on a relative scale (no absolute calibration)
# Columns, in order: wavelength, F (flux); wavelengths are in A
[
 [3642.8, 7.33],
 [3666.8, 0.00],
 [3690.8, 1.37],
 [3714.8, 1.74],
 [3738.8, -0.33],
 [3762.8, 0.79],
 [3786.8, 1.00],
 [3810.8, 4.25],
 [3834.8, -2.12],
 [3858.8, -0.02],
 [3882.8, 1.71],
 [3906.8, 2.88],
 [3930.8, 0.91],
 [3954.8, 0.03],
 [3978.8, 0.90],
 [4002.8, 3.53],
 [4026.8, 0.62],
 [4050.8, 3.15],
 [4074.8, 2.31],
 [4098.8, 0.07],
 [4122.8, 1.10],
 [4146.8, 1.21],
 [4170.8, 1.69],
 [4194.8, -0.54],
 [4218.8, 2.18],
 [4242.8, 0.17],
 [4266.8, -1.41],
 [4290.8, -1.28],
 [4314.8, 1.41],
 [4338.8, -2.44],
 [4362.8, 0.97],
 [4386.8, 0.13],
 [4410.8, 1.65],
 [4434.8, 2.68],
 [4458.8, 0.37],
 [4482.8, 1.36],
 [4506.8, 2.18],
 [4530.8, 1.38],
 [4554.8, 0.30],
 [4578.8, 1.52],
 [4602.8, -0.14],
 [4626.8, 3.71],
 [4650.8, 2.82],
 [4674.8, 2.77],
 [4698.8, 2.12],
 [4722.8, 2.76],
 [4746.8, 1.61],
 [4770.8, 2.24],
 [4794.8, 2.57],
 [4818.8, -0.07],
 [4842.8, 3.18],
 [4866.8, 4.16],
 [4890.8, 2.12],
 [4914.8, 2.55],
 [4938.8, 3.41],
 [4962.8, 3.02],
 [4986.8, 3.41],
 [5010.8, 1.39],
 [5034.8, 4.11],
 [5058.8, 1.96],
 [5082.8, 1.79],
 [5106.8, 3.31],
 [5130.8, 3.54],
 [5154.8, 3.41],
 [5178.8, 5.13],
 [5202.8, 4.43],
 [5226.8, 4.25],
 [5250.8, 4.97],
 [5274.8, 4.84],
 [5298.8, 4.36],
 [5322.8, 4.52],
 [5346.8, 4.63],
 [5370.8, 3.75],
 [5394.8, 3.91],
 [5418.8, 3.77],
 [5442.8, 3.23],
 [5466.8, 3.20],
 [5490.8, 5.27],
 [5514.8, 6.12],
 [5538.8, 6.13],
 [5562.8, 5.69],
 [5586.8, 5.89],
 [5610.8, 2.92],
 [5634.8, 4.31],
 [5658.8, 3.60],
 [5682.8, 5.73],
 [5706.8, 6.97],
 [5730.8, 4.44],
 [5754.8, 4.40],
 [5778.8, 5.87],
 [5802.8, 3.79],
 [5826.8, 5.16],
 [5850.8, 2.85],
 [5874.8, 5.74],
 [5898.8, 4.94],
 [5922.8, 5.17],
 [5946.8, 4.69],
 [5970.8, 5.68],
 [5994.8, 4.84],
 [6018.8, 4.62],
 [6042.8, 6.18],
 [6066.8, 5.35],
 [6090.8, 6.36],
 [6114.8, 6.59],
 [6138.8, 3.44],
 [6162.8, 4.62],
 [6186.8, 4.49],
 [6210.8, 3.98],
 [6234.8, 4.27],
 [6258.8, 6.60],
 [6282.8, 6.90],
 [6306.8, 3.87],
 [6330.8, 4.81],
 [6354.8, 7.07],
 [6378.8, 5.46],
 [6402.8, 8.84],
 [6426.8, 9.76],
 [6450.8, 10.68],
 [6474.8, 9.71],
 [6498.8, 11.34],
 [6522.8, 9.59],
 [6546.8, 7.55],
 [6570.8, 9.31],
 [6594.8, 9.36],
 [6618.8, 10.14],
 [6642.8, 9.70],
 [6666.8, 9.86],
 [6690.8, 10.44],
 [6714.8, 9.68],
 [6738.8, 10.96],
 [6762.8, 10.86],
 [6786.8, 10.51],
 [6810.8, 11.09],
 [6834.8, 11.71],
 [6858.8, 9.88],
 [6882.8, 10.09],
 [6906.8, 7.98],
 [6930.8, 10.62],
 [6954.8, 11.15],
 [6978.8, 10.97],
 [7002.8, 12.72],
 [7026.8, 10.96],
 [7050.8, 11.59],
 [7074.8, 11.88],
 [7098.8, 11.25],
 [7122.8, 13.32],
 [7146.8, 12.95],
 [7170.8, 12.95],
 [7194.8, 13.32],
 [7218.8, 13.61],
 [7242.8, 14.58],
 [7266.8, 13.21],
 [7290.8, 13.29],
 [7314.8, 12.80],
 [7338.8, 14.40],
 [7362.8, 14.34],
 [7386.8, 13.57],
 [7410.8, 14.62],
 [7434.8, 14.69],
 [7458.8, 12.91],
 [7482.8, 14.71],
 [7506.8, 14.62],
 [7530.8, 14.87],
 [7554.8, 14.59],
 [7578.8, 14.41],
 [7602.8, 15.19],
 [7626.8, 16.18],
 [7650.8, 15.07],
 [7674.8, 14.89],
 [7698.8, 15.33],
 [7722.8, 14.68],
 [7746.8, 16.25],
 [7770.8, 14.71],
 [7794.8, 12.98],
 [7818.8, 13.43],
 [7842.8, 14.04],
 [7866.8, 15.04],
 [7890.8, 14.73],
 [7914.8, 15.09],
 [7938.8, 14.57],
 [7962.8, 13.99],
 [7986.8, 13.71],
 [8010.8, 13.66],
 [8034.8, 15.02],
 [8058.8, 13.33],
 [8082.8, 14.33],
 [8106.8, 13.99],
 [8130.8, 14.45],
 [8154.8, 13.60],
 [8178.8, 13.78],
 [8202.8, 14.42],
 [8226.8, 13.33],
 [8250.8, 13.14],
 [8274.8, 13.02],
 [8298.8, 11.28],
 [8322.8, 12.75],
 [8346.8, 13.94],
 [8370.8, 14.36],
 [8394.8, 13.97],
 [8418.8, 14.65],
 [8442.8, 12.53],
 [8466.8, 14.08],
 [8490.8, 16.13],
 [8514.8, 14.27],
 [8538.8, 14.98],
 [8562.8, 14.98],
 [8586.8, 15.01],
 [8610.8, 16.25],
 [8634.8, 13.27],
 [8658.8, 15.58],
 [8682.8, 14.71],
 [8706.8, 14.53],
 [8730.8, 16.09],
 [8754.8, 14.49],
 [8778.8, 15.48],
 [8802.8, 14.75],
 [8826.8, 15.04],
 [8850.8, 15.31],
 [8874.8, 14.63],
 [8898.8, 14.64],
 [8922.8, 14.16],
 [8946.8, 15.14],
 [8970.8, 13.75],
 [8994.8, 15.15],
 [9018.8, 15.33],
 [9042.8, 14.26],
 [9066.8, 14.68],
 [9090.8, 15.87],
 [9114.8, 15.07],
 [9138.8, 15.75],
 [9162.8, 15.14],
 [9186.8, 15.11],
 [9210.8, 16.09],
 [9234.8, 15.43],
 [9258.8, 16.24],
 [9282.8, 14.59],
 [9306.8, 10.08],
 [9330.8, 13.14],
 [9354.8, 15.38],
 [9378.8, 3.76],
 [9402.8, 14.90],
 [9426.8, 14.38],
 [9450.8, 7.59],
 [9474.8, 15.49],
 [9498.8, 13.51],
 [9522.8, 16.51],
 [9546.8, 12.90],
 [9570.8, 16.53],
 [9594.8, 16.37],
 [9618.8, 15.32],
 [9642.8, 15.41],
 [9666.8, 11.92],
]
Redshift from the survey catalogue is 0.605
